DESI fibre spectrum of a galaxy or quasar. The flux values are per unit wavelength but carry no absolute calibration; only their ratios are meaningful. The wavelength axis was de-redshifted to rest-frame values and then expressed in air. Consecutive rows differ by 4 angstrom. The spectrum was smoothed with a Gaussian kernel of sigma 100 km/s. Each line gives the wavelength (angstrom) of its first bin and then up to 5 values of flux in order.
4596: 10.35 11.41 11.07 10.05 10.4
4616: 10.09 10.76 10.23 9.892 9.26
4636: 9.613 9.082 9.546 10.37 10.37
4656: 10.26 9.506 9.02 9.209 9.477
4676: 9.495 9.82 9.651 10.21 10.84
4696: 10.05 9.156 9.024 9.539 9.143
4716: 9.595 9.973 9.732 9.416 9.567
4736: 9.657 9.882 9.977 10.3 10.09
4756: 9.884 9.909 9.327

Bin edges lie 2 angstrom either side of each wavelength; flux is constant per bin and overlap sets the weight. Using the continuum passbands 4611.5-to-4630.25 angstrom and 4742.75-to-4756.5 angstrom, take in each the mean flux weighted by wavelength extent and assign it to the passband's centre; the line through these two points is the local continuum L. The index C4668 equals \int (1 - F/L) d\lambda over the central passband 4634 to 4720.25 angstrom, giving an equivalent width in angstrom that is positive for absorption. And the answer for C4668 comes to 4.3 angstrom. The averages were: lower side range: 10.3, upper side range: 10.1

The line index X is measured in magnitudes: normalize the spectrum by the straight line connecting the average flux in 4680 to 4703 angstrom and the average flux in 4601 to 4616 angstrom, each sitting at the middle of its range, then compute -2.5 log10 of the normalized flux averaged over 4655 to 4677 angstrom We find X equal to 0.07 mag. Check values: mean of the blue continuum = 10.5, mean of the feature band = 9.46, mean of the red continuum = 9.93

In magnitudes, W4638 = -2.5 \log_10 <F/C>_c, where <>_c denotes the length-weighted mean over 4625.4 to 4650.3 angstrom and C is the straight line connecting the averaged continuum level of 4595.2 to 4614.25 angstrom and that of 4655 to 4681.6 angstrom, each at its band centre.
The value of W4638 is 0.05 mag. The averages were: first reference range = 10.7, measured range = 9.65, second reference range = 9.51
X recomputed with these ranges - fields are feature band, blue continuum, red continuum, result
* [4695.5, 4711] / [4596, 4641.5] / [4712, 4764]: 0.06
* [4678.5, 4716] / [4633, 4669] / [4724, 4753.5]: 0.00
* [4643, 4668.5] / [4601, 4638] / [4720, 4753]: 0.03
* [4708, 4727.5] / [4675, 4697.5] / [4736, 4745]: 0.04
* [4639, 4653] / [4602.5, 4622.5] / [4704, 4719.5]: 0.03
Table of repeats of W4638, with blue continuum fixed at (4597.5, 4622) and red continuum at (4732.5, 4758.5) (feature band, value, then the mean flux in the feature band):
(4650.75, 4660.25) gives 0.029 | 10.1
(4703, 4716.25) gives 0.090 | 9.31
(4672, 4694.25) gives 0.032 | 9.96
